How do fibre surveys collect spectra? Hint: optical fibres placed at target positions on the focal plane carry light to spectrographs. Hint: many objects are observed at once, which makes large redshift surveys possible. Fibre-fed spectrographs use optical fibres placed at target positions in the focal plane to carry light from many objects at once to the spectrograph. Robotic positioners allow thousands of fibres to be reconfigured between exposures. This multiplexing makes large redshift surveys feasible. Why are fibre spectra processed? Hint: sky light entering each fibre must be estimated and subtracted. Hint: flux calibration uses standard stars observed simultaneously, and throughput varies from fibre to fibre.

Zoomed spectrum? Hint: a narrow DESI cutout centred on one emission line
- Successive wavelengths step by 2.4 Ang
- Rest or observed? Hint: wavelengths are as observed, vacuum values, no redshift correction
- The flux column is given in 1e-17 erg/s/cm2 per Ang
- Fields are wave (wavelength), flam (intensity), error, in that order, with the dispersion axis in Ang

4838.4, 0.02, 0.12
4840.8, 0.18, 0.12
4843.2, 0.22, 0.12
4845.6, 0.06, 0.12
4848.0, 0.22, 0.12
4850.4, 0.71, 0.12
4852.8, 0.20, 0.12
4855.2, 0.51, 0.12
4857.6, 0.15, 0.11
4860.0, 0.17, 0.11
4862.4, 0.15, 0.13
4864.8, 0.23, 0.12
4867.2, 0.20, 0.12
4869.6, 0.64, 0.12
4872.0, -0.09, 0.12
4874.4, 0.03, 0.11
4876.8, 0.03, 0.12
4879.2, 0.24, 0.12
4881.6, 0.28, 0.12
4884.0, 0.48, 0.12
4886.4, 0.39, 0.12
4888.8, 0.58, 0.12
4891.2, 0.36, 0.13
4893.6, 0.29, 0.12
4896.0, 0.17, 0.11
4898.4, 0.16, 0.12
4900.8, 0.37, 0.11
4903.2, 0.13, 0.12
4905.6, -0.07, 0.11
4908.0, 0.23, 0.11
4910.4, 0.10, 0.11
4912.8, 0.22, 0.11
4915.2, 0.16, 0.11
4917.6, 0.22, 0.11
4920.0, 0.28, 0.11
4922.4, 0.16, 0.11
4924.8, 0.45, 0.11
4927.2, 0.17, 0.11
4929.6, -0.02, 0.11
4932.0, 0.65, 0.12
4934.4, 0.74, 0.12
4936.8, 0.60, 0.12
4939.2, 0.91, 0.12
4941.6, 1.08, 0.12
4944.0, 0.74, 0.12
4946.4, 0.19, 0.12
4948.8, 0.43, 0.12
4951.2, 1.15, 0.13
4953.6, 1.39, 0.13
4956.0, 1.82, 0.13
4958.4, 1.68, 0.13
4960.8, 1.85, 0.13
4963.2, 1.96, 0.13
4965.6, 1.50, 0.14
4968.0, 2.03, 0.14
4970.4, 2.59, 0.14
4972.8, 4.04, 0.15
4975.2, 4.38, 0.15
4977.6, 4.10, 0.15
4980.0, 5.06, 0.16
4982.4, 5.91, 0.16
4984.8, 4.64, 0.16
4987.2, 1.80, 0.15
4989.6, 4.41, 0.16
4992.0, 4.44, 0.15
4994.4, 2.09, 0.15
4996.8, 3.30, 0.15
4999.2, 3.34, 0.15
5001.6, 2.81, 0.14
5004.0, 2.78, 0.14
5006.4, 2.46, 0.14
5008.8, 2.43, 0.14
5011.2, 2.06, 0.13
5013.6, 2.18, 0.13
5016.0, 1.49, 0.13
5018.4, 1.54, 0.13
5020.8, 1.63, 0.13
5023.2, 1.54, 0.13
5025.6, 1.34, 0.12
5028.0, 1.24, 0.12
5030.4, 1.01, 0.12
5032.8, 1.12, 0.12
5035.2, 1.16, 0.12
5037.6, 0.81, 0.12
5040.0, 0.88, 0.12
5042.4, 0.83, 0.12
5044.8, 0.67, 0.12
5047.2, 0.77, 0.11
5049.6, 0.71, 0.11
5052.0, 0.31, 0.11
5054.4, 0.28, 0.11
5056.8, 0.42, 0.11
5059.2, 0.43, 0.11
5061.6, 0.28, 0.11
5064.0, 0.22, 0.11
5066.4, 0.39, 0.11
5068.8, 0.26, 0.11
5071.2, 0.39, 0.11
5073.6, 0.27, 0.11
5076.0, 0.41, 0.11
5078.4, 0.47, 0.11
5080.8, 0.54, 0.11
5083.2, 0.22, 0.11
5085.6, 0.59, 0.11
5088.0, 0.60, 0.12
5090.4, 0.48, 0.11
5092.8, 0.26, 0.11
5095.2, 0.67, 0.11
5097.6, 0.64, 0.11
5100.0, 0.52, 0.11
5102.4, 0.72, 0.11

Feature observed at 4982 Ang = Ly-alpha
